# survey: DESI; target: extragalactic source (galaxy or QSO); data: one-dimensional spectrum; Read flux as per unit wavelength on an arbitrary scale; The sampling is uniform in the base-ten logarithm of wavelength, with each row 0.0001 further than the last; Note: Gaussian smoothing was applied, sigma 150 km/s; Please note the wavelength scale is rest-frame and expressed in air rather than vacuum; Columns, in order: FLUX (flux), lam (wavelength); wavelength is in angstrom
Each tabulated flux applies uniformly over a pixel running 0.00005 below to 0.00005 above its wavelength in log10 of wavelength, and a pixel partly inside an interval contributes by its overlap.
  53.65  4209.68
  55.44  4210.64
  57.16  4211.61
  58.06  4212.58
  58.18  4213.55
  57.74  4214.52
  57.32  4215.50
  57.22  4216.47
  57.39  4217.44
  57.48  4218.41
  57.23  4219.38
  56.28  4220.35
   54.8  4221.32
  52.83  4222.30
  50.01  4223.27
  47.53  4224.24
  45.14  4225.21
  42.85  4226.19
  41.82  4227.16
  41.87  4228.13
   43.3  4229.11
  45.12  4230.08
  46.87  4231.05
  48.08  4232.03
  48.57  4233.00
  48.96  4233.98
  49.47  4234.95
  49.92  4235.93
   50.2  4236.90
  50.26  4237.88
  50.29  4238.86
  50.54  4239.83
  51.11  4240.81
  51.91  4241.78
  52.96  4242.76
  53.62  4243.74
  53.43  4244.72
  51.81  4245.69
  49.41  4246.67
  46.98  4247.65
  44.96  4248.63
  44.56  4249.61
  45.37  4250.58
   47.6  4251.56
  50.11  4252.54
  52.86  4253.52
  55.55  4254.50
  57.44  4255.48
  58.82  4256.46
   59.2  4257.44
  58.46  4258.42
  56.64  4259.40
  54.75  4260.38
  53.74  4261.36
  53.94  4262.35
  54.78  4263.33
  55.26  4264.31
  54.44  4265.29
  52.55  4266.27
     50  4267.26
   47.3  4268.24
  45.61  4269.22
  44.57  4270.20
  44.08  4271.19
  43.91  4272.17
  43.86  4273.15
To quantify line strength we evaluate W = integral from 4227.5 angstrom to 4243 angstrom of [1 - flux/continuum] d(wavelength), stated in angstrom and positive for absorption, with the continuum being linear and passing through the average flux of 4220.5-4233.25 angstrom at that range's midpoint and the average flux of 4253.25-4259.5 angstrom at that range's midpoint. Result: 0.43 angstrom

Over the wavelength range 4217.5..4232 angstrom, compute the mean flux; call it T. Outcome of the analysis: 49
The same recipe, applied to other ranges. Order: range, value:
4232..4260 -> 51.4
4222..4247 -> 48.7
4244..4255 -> 49.4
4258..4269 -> 53.6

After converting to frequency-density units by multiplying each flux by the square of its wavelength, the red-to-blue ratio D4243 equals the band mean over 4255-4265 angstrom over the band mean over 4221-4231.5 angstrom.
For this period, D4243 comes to 1.23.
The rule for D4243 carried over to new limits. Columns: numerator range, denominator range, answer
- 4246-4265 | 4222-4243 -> 1.11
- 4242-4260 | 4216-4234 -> 1.06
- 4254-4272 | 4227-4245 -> 1.10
